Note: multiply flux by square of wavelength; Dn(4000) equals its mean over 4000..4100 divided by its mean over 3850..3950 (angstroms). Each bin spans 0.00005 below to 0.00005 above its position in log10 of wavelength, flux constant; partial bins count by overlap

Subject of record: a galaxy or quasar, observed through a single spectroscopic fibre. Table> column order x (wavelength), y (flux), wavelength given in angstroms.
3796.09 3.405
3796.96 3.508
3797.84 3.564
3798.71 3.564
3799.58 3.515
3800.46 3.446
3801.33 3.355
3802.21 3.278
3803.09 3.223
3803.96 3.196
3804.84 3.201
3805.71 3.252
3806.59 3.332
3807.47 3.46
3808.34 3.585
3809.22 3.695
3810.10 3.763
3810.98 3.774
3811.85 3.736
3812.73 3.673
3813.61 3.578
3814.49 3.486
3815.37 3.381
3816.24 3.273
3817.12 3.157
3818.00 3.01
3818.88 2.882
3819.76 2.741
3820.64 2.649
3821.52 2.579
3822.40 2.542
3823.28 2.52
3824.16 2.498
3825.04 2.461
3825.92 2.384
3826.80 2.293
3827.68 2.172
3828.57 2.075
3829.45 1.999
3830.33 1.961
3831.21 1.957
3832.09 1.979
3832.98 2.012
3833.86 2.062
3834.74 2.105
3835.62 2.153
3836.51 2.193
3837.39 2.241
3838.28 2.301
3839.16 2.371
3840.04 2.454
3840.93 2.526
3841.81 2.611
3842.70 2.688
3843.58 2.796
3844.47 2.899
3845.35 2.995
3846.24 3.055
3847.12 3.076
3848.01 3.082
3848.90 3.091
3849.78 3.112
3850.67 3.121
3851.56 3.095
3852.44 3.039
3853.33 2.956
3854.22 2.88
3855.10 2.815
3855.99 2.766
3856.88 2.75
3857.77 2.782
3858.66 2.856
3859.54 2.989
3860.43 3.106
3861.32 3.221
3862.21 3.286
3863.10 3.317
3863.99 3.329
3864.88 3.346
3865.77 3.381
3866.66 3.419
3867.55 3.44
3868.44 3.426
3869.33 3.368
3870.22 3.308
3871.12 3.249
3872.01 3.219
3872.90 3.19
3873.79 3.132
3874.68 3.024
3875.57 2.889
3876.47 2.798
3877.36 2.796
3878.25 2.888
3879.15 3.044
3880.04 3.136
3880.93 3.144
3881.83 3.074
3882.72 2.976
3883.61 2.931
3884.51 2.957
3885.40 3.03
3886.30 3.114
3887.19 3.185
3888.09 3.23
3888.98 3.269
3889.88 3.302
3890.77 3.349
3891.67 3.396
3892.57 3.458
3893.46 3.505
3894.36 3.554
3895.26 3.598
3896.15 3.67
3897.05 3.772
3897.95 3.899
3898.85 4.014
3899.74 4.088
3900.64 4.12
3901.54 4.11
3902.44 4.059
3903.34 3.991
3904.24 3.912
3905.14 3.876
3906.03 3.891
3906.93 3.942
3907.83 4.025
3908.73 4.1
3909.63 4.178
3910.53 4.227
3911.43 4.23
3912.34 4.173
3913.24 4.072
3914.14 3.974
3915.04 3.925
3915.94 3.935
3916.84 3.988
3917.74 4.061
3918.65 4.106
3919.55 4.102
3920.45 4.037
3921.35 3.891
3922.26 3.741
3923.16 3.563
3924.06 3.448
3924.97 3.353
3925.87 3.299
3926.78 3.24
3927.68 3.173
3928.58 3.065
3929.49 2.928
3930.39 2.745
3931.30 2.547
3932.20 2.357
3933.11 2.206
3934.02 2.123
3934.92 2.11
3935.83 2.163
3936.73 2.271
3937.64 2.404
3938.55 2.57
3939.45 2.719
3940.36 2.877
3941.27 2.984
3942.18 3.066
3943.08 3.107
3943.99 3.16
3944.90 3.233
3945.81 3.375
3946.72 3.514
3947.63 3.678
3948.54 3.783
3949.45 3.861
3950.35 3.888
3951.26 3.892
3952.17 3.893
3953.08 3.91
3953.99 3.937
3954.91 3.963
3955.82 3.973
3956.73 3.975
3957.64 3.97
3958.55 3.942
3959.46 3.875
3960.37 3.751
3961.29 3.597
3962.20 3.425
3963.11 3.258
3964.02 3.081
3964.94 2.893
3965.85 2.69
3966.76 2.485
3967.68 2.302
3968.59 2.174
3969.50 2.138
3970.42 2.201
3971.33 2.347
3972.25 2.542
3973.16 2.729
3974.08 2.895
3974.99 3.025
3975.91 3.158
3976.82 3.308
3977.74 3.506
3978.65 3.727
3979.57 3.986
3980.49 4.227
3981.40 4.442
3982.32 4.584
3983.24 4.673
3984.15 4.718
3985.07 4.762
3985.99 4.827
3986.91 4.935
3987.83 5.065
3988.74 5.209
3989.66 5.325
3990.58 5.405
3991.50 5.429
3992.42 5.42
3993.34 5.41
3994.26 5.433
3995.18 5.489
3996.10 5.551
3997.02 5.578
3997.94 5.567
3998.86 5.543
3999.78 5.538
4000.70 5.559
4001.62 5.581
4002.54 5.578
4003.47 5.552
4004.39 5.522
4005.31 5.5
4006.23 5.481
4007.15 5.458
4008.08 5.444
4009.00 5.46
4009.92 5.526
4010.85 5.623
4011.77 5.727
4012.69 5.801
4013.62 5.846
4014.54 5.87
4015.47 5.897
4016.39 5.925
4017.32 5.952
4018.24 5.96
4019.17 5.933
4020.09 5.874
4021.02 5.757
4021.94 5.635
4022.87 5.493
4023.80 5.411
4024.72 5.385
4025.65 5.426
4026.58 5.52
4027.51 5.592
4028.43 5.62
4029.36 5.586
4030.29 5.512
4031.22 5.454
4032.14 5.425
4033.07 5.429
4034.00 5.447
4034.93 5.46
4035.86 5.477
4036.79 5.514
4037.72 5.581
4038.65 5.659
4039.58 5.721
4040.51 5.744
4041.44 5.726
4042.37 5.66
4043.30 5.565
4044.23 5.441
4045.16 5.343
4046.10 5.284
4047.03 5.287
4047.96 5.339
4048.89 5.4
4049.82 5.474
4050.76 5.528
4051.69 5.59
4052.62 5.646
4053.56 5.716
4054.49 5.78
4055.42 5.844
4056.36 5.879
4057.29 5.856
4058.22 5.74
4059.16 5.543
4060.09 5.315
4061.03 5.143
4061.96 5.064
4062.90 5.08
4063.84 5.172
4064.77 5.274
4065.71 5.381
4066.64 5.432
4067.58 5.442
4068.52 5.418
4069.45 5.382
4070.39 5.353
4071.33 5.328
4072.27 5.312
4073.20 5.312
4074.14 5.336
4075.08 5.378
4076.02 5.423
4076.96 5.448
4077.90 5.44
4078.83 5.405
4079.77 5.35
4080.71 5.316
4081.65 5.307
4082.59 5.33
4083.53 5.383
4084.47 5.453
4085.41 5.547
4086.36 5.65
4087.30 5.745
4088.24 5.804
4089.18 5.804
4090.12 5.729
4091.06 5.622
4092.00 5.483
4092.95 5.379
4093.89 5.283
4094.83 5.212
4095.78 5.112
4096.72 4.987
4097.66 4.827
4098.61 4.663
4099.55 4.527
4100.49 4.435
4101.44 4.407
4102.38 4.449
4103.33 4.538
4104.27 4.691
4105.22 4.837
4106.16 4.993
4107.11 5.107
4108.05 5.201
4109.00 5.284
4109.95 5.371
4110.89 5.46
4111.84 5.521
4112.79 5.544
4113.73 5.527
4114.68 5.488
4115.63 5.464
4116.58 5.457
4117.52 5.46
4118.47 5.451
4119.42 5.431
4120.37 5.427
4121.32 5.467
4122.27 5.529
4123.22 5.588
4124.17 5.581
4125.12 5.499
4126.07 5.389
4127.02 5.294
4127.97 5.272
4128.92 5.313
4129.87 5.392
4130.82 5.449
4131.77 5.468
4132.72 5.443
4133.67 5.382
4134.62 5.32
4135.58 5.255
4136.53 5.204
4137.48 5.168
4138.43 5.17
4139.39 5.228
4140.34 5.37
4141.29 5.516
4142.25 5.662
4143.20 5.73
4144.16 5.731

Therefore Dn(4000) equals 1.8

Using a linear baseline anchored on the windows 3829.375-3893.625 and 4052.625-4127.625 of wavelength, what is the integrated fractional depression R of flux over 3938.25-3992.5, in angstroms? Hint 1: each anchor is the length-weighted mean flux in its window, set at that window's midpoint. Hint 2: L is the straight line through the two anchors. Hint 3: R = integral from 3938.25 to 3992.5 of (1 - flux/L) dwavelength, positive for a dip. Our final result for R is 5.2 angstroms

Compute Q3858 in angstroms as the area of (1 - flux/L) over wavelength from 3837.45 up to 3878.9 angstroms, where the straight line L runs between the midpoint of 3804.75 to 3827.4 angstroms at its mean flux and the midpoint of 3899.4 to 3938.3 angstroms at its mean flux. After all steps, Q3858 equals 3.5 angstroms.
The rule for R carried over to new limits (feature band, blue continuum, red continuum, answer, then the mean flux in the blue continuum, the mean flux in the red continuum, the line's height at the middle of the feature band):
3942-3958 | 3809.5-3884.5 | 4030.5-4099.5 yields 1.6 angstroms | 2.88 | 5.44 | 4.09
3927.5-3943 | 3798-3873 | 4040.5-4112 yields 5.2 angstroms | 2.94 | 5.33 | 3.93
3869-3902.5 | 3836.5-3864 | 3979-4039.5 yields 1.2 angstroms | 2.87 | 5.42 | 3.44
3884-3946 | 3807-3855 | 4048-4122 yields 2.9 angstroms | 2.78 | 5.34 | 3.63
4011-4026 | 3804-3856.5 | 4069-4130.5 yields -3.9 angstroms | 2.81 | 5.3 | 4.55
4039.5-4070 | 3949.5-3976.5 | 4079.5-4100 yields -4.7 angstroms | 3.25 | 5.34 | 4.76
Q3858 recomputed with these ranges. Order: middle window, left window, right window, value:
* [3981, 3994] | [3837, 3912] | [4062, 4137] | -2.22 angstroms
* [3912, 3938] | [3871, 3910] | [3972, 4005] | 4.09 angstroms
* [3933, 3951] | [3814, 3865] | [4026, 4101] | 4.48 angstroms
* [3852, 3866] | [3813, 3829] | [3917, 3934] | -0.39 angstroms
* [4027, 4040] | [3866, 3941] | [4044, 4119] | -1.97 angstroms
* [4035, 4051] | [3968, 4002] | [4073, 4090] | -1.52 angstroms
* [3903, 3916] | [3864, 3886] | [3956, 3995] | -2.52 angstroms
